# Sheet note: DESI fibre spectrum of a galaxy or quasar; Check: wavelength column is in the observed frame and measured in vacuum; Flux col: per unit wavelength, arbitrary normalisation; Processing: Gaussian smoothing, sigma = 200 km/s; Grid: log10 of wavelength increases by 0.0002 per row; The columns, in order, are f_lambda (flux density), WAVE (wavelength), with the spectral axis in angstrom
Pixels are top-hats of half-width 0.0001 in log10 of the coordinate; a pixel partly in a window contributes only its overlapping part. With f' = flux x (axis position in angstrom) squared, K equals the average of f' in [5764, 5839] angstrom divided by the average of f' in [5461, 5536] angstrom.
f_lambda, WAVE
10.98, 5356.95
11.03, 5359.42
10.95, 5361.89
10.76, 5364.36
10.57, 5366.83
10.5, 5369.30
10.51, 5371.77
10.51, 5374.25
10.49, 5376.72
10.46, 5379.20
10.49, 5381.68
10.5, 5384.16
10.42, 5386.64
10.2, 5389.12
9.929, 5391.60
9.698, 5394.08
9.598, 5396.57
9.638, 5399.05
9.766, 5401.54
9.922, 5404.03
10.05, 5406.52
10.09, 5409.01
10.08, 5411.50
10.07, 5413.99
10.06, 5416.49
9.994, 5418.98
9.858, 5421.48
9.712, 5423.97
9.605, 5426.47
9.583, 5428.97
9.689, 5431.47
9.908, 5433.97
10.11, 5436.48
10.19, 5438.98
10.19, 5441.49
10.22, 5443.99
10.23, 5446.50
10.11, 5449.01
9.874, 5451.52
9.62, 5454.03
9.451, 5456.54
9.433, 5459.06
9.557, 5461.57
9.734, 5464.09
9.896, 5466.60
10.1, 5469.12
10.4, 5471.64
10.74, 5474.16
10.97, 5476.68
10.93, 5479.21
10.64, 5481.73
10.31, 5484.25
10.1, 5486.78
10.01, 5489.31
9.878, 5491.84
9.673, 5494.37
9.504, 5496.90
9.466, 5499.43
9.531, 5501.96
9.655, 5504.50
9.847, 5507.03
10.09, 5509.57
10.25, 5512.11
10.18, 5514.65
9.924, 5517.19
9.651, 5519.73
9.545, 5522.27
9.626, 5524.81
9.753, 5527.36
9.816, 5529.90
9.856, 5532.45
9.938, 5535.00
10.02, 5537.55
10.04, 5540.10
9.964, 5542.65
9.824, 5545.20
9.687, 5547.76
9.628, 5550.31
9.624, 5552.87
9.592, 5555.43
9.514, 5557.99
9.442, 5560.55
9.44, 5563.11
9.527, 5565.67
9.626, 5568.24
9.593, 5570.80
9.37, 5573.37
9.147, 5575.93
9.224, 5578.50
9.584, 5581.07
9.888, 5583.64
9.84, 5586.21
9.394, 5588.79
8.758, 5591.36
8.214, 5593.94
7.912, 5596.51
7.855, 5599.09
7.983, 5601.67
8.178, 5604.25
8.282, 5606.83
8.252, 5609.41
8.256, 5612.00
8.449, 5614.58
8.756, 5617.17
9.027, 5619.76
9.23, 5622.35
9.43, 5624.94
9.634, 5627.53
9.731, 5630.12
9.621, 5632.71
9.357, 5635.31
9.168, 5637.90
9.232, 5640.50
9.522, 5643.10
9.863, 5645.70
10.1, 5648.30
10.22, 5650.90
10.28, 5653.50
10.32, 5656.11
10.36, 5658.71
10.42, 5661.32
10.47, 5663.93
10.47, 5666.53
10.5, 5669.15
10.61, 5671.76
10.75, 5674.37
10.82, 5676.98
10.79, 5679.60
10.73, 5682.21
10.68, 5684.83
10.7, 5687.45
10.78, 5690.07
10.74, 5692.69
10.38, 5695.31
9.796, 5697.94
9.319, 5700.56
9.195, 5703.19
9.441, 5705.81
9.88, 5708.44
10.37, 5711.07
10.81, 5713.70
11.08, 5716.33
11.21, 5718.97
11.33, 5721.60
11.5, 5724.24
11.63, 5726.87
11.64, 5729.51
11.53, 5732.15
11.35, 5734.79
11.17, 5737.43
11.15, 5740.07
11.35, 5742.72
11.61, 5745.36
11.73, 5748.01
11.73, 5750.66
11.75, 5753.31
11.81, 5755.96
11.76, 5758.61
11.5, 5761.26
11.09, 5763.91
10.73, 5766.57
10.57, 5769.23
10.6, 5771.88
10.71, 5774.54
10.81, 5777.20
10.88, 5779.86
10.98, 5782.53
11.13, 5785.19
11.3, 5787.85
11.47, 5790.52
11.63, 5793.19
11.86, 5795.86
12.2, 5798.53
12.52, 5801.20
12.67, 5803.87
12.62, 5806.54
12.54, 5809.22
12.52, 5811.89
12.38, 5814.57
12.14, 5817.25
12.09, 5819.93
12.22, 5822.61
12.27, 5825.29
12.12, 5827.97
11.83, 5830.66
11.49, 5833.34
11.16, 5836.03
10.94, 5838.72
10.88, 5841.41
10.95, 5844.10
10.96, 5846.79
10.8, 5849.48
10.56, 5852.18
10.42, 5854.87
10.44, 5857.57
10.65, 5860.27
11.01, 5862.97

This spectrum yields 1.30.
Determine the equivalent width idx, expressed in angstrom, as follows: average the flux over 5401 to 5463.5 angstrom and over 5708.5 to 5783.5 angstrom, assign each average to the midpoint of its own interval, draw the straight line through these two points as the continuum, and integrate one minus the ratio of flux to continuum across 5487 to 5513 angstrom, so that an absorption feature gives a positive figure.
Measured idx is 1.0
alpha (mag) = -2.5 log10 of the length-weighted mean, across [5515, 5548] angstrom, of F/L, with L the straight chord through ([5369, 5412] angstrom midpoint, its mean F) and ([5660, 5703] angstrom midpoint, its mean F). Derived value 0.050 mag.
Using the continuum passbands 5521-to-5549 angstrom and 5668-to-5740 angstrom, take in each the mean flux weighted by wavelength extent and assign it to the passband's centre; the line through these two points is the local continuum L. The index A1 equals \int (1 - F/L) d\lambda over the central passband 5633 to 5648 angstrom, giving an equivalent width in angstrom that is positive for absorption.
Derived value 1.3 angstrom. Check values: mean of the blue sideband 9.83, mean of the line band 9.48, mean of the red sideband 10.7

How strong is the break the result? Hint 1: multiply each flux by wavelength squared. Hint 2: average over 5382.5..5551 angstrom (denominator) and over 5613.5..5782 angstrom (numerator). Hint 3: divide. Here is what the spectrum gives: 1.1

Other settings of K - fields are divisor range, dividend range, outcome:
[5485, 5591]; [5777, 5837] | 1.35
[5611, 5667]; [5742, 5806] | 1.25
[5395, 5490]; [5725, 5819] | 1.30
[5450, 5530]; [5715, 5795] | 1.25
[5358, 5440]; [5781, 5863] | 1.33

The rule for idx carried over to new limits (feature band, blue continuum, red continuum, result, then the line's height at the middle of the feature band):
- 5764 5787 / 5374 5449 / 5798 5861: 1.2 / 11.4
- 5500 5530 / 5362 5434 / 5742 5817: 2.1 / 10.6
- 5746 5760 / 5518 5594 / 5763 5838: -0.6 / 11.3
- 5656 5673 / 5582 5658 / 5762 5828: -1.2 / 9.79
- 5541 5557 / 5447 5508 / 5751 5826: 1.0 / 10.4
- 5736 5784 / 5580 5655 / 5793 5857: -1.4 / 10.9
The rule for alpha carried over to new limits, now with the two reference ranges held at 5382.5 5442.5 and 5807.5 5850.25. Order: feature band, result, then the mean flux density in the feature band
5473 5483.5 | -0.06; 10.8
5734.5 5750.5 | -0.01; 11.4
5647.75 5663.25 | 0.07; 10.3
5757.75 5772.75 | 0.04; 11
